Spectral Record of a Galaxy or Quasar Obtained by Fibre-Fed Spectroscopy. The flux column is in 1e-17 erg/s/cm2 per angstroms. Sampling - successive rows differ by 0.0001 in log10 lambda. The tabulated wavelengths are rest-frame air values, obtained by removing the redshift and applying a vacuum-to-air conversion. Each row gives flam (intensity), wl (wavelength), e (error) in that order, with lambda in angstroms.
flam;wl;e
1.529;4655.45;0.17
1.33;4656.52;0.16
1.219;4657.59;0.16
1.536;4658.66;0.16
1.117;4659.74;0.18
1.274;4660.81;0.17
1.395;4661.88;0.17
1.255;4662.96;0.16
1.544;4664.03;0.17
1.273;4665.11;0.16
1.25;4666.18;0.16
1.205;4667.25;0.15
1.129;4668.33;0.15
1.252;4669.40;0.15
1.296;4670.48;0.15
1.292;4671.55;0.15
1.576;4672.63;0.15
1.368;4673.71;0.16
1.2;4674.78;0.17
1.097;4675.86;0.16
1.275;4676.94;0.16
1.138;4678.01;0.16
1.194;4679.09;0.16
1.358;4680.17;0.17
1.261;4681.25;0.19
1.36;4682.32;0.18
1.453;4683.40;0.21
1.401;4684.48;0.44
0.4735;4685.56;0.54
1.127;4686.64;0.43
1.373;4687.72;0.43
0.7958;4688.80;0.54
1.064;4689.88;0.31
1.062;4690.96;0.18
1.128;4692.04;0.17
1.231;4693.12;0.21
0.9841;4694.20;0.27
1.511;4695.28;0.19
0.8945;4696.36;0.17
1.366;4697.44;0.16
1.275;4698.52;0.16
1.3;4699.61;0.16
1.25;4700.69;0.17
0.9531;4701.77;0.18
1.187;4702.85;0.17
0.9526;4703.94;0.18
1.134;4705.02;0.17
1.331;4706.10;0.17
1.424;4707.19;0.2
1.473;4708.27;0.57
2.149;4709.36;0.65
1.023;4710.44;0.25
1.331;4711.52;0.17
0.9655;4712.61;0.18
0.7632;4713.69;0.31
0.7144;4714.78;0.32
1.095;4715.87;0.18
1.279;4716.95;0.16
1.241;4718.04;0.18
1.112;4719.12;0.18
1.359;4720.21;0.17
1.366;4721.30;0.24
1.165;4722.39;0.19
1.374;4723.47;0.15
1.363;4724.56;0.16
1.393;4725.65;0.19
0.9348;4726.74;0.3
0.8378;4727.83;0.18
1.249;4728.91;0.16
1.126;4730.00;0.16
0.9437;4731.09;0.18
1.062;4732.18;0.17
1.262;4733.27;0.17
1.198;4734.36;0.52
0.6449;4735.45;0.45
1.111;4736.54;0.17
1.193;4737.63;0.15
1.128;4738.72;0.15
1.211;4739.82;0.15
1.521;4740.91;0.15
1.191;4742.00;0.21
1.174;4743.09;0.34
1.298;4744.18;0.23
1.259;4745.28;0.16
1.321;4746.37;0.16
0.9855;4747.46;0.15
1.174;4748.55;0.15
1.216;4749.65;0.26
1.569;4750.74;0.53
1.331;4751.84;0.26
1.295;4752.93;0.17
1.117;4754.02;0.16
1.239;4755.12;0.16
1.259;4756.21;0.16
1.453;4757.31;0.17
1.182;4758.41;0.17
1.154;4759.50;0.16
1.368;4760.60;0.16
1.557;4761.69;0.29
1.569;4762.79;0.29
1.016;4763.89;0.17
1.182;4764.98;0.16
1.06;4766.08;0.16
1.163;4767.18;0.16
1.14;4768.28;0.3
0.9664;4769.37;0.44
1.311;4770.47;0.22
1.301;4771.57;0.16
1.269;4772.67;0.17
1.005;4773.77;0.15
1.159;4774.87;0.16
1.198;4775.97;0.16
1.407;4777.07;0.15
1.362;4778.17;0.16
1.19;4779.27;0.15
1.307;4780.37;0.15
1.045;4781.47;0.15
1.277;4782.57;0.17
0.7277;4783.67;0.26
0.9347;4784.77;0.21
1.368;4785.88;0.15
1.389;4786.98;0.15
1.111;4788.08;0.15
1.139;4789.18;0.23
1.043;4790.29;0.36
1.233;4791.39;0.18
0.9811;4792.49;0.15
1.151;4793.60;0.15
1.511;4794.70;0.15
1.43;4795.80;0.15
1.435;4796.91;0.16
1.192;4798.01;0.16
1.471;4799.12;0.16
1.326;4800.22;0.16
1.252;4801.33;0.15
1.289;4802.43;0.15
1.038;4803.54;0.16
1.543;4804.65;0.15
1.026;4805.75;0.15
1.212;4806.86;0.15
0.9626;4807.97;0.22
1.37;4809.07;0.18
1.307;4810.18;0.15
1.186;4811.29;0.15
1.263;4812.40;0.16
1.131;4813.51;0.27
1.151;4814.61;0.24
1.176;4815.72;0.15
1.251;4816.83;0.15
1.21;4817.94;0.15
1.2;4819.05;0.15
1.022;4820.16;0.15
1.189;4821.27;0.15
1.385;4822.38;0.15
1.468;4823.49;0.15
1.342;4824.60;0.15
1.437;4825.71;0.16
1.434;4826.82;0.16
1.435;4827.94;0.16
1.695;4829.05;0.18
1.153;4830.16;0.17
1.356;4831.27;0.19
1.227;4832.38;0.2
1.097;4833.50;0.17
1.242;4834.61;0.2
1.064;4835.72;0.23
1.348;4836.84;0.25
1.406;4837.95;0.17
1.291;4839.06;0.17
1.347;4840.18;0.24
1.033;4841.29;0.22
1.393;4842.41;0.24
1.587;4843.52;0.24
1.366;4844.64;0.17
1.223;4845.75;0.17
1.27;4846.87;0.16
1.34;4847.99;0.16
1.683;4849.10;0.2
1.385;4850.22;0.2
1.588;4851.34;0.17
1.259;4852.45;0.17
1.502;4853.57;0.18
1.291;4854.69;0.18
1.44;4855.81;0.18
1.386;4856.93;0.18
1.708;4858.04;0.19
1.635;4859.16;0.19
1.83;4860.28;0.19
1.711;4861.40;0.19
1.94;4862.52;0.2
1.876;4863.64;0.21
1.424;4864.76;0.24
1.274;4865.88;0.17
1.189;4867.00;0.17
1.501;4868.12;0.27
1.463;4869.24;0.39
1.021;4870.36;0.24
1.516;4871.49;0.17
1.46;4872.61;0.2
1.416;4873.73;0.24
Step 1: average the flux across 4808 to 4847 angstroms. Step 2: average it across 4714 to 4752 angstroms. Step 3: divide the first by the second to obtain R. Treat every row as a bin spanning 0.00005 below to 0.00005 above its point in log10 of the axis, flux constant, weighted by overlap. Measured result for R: 1.1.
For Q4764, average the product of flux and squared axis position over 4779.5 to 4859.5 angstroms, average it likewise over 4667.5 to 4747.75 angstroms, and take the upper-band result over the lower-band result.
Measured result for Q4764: 1.13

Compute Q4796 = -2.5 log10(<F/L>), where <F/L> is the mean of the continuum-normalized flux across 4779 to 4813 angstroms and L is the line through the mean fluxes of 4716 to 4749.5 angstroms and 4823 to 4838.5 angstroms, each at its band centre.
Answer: 0.06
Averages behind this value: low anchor 1.18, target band 1.22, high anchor 1.34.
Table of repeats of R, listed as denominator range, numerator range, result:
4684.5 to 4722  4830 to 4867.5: 1.21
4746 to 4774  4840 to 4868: 1.18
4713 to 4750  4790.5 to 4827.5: 1.09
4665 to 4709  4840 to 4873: 1.20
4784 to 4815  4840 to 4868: 1.20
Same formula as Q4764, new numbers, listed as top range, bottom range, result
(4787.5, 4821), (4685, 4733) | 1.09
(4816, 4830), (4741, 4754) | 1.09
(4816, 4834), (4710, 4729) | 1.20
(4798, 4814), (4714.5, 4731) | 1.09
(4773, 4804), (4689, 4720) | 1.06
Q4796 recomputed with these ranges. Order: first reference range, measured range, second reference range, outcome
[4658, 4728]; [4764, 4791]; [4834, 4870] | 0.146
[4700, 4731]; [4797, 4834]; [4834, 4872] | 0.078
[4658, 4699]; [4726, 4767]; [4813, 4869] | 0.081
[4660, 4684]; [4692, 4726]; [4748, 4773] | 0.047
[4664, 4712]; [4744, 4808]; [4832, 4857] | 0.054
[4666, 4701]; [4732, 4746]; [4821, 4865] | 0.093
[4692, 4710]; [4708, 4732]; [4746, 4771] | 0.065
